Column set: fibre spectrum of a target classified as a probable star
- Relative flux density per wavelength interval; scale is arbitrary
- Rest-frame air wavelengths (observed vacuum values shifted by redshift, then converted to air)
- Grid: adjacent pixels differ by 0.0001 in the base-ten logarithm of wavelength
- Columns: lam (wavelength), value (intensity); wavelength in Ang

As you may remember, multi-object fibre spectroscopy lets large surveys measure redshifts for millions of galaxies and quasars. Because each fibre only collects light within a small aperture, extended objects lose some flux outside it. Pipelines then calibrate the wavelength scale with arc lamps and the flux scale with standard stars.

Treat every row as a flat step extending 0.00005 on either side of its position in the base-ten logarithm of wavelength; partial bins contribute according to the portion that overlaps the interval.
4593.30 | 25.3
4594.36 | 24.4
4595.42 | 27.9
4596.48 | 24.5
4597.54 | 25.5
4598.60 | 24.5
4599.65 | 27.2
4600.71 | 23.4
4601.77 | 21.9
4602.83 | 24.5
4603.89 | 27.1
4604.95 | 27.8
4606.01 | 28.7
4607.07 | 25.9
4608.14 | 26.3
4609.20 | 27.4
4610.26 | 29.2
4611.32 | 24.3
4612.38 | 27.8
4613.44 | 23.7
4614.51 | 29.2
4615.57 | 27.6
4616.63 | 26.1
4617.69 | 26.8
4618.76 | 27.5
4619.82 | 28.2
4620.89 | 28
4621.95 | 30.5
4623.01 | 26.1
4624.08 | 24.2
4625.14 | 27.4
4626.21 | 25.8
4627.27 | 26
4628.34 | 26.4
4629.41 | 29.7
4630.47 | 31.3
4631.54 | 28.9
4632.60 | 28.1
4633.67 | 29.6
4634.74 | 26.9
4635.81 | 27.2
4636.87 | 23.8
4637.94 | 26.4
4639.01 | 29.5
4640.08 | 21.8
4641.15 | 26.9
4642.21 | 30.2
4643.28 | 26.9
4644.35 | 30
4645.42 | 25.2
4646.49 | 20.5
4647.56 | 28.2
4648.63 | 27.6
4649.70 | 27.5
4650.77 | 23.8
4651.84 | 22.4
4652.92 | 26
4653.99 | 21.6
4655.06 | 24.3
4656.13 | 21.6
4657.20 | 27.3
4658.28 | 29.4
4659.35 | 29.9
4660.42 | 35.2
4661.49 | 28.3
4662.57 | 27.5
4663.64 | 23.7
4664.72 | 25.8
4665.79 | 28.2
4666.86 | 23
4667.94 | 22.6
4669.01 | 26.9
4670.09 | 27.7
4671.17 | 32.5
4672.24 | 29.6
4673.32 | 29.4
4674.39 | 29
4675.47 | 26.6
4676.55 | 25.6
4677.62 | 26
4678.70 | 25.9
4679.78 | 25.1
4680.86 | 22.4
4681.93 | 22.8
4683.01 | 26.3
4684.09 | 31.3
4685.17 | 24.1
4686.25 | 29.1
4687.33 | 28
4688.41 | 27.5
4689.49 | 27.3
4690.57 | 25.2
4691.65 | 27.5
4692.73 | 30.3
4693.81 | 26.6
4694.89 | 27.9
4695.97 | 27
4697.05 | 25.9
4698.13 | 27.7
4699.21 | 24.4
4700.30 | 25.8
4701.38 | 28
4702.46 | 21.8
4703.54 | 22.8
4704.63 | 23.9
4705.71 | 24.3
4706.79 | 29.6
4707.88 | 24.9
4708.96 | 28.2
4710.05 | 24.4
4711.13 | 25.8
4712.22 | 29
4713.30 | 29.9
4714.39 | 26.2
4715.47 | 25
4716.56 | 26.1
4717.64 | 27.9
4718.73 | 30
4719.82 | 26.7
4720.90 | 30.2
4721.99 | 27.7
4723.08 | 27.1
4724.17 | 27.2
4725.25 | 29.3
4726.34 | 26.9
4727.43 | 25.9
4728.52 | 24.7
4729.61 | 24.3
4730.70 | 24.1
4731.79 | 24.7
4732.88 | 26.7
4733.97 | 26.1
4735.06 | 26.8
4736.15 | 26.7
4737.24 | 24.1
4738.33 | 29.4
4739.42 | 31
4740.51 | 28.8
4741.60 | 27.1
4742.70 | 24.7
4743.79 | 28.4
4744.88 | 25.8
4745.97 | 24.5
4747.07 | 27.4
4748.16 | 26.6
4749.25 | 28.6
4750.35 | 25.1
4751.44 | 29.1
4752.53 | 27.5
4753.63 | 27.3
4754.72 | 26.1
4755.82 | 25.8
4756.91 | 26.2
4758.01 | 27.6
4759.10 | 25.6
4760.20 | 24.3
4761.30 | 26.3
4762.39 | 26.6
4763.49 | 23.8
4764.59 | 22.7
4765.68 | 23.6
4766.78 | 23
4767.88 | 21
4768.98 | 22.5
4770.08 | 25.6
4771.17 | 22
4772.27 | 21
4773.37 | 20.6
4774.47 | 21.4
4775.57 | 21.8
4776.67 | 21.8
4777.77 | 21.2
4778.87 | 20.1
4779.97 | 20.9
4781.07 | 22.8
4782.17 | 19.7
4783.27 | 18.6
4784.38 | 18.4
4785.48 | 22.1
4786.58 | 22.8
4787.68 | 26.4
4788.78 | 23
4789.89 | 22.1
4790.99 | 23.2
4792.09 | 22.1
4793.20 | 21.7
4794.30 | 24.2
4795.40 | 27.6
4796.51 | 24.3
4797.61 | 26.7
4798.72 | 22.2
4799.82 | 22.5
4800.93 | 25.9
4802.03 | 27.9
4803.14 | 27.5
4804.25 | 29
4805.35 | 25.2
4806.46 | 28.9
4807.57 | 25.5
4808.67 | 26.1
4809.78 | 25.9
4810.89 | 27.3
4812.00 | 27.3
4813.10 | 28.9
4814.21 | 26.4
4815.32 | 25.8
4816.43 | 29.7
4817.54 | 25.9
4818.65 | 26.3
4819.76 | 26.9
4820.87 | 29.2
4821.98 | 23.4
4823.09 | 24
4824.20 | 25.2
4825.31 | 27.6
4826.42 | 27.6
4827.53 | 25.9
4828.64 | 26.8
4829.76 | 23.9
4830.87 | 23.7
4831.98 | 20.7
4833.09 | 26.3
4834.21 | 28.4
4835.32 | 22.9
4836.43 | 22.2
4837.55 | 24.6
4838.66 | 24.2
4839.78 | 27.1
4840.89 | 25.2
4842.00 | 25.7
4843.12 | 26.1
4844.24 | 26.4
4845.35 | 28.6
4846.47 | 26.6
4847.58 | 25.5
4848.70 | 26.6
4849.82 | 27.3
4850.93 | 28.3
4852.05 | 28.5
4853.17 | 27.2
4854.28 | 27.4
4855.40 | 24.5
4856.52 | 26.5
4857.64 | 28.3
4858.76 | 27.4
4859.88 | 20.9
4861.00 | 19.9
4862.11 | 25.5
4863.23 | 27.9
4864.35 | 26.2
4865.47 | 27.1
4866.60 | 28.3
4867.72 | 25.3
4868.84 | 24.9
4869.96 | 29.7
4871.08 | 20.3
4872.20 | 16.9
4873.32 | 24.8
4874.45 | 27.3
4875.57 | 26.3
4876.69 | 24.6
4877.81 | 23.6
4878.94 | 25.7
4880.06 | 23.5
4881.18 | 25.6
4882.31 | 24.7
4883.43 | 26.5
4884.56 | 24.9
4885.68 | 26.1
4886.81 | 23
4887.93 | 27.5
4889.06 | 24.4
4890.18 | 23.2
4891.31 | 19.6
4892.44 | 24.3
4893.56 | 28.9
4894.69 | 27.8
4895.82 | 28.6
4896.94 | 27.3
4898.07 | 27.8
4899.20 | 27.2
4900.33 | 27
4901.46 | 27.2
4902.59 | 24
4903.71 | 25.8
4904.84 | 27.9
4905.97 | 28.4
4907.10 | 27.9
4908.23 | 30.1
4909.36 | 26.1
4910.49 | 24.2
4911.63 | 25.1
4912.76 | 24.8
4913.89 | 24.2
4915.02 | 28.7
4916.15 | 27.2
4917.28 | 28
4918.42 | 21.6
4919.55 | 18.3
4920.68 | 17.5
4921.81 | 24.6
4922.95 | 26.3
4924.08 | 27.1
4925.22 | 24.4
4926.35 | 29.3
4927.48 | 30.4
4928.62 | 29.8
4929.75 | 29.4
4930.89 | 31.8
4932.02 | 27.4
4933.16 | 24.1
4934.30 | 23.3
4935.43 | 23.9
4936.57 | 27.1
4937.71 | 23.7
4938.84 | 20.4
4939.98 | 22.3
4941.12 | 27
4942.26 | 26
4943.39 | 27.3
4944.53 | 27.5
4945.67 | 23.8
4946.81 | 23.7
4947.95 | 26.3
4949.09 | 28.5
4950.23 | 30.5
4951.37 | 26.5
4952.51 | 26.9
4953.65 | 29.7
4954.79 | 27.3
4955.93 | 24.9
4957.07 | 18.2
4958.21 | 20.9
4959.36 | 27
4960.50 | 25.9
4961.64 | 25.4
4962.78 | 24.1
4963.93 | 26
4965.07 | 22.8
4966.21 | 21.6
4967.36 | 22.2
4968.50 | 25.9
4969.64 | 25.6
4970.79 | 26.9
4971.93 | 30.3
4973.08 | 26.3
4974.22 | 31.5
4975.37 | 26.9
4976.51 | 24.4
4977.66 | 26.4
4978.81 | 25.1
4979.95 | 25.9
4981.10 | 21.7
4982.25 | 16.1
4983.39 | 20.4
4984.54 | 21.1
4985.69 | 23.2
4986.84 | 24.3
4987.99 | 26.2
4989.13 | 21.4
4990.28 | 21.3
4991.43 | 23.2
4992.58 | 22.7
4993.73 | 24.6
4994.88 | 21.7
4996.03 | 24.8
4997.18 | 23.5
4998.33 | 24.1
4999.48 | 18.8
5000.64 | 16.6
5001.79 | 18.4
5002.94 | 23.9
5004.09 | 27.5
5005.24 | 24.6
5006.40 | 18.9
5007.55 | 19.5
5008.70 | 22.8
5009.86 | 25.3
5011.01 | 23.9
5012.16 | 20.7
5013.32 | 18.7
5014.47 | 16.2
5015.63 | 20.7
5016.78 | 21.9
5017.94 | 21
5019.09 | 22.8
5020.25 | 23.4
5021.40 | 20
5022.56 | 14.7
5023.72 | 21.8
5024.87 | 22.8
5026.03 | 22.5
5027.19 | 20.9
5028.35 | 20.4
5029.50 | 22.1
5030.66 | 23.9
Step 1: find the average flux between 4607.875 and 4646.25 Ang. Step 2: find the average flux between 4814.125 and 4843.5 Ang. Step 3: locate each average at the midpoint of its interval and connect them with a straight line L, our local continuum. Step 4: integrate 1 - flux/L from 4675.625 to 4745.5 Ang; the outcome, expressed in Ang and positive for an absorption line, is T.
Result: -0.14 Ang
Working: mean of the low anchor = 27.2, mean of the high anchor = 25.6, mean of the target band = 26.6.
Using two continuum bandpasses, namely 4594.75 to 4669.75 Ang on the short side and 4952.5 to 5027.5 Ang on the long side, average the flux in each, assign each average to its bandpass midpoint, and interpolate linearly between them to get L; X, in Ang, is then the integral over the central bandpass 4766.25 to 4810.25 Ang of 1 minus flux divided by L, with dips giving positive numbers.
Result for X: 2.9 Ang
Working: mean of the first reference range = 26.6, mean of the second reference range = 23.1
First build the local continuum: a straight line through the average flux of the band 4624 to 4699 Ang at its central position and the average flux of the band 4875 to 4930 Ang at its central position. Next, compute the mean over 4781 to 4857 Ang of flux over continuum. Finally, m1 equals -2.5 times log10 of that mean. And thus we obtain 0.03 mag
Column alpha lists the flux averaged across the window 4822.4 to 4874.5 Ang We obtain 25.6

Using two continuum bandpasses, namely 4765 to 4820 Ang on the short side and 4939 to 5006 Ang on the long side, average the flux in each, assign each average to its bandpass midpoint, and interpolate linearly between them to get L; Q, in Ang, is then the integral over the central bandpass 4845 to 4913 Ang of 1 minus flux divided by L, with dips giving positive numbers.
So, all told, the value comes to -4.6 Ang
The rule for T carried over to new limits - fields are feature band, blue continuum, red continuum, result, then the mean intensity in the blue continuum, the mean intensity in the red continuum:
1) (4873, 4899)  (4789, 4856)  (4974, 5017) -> -0.9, 25.8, 22.5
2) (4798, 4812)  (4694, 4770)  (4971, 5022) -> -0.5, 26.3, 22.8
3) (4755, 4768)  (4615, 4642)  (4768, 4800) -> -1.0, 27.3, 22.4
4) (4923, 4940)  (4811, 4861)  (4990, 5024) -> -2.1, 26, 21.6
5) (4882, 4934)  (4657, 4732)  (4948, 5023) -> -3.7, 26.8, 23.5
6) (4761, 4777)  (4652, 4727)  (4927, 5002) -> 2.0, 26.8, 24.8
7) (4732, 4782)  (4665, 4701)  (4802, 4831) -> 3.2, 26.8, 26.6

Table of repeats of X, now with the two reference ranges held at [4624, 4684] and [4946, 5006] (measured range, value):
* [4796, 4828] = -1.1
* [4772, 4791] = 3.1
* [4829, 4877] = -0.6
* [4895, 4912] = -1.5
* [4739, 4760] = -0.8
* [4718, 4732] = -0.4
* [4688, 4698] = -0.3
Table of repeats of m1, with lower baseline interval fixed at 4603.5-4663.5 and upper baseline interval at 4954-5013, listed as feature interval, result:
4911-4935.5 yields -0.072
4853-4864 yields -0.032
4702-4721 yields -0.009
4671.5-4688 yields -0.012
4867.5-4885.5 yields -0.003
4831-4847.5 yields -0.015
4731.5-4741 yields -0.051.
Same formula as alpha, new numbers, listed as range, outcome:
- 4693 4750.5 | 26.6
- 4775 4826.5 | 24.7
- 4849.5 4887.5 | 25.4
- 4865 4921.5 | 25.4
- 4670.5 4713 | 26.7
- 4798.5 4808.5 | 26.2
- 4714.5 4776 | 25.8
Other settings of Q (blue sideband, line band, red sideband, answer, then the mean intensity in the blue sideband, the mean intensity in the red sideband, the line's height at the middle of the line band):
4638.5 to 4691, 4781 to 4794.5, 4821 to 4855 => 2.10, 26.6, 25.8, 26.1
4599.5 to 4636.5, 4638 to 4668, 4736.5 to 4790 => 0.09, 27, 24.4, 26.4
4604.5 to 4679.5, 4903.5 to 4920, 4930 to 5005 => -0.65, 26.9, 24.5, 25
